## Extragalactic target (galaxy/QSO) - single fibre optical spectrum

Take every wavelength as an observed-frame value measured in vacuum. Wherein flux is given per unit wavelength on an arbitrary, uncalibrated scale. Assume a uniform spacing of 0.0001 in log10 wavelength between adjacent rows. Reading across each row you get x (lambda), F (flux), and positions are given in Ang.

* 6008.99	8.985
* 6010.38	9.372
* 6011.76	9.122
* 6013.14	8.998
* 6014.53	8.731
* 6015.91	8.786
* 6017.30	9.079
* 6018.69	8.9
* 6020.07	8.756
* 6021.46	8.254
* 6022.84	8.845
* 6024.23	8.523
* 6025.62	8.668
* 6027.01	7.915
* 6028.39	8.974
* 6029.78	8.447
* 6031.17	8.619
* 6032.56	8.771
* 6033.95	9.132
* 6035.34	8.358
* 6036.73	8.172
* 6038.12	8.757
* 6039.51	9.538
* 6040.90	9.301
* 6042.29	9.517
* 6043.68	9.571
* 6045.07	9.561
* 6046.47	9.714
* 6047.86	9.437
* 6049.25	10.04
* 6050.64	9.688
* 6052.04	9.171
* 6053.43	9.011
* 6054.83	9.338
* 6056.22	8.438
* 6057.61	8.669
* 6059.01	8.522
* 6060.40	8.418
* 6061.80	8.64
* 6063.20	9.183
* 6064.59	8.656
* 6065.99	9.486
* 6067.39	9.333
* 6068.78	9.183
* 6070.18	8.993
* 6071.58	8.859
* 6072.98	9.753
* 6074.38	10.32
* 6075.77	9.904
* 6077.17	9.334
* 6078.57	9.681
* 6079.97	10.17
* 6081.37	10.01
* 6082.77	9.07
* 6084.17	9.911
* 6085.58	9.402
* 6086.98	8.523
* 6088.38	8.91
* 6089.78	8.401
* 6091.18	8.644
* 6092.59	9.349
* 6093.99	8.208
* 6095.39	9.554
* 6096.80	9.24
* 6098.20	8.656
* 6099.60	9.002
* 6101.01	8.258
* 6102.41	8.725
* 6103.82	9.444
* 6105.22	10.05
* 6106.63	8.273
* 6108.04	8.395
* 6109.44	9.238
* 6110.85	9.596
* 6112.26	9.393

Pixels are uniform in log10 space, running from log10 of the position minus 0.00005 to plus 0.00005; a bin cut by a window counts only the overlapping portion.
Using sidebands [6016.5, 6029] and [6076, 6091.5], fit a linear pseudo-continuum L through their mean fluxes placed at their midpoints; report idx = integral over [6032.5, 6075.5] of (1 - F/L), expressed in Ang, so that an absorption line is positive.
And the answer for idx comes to -0.8 Ang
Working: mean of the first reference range 8.66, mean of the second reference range 9.31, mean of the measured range 9.16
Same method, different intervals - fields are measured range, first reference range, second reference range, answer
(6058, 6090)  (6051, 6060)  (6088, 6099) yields -1.4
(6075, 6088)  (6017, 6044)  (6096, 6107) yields -0.9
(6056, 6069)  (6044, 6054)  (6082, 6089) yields 0.7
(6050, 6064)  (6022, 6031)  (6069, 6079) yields 0.4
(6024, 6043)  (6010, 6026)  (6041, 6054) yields 0.9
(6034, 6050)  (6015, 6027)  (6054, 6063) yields -1.1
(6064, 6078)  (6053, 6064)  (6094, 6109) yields -0.9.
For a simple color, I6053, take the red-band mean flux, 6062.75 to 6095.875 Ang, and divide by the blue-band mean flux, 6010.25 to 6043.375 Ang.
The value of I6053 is 1.05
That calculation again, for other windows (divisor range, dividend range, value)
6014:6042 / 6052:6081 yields 1.05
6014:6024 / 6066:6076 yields 1.08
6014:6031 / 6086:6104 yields 1.02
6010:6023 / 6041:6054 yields 1.07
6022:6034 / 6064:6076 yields 1.09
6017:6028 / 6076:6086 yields 1.12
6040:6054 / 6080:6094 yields 0.96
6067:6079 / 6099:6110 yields 0.94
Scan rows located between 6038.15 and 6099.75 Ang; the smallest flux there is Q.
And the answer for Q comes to 8.208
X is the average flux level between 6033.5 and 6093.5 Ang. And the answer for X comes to 9.21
